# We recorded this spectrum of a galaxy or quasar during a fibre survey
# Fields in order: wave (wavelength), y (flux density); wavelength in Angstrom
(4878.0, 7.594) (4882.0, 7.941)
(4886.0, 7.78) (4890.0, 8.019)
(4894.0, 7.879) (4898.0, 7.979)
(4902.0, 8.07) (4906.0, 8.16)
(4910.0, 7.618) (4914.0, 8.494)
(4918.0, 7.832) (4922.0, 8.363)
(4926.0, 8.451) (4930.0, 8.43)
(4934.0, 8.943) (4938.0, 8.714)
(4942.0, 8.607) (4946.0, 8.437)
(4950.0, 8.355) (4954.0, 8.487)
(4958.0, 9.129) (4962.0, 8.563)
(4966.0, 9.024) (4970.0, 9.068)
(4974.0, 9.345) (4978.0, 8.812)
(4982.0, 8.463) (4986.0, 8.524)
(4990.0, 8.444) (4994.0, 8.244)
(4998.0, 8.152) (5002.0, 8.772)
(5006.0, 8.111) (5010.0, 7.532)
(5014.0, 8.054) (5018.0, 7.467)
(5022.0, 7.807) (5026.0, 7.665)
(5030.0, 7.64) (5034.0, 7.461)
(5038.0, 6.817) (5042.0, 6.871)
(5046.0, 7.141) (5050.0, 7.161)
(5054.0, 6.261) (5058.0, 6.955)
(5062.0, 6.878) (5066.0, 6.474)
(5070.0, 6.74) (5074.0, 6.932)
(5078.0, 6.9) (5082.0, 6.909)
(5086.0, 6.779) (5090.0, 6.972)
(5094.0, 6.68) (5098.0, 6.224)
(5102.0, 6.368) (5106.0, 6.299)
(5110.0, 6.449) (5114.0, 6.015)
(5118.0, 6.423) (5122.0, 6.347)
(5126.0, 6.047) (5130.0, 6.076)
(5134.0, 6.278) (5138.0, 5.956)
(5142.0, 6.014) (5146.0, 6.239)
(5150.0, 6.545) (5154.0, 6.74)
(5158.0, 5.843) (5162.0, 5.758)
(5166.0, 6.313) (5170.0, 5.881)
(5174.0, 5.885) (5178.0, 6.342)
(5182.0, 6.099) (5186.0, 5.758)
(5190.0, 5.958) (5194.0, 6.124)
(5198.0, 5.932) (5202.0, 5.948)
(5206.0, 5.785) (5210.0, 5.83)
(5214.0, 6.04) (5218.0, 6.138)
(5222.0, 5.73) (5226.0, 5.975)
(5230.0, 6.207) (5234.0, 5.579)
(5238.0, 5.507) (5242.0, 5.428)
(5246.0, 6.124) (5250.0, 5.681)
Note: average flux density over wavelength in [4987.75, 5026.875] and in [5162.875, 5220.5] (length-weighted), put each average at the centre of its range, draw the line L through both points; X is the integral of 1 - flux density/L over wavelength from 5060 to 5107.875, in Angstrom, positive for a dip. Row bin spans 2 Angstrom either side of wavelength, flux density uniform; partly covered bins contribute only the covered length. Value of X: 3.4 Angstrom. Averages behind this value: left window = 8.04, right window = 6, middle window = 6.68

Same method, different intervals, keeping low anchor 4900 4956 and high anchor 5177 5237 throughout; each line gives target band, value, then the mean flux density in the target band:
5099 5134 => 2.5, 6.25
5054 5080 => 1.4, 6.77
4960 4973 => -1.5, 8.92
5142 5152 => 0.2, 6.32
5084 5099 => 0.5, 6.69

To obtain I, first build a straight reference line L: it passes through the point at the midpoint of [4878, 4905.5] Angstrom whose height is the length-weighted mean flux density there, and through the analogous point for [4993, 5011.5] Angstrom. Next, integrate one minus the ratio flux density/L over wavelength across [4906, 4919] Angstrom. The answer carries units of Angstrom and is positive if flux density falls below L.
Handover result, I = -0.1 Angstrom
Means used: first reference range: 7.93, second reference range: 8.17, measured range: 8.02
